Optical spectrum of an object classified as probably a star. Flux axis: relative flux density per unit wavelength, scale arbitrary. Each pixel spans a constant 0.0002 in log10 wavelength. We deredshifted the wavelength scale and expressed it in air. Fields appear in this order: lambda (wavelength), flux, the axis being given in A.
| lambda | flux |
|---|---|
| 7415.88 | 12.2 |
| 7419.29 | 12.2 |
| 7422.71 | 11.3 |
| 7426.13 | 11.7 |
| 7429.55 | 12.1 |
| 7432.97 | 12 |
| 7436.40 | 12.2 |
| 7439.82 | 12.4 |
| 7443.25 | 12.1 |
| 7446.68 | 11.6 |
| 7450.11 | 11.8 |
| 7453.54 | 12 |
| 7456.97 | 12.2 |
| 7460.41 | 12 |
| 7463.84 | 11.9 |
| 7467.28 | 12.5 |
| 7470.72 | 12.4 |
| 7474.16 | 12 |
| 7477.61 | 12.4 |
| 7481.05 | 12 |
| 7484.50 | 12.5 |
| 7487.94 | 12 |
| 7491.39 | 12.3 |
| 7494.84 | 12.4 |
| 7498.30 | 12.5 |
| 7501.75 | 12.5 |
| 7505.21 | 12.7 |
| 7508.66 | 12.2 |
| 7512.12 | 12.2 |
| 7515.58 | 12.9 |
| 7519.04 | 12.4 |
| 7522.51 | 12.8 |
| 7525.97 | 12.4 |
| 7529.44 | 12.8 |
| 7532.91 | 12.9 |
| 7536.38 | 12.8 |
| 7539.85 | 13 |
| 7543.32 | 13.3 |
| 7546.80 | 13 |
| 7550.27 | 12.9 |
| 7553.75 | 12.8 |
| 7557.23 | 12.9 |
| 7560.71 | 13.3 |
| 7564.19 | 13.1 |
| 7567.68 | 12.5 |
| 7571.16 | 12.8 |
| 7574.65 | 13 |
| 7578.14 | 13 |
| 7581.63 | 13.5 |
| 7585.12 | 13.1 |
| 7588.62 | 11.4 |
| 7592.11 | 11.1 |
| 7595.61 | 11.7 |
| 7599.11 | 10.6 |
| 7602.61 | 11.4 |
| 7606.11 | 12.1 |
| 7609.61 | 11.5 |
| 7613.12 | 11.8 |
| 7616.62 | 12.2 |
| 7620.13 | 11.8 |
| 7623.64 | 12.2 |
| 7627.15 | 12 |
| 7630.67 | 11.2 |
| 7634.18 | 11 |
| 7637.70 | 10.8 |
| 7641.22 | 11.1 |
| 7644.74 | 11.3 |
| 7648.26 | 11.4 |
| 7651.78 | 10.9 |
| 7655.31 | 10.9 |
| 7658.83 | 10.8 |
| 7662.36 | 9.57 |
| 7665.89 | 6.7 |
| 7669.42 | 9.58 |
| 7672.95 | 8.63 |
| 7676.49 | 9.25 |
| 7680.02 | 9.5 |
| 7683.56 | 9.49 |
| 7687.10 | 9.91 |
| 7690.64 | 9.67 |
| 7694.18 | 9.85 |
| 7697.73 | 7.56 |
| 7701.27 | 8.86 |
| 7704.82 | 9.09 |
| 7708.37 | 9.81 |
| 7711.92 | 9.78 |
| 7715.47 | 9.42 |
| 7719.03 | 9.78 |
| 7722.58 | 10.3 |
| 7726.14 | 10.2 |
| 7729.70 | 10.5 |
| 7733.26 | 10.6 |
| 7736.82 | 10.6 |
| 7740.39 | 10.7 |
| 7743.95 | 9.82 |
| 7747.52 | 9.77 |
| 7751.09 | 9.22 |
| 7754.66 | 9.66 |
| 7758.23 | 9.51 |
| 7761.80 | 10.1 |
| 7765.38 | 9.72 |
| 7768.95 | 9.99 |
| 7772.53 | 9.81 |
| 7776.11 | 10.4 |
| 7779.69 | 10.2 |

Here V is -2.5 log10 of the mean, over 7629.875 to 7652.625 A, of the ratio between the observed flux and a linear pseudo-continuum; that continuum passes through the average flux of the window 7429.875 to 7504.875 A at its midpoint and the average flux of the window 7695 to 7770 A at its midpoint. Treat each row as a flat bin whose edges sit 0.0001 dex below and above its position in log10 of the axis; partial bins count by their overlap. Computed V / -0.05 mag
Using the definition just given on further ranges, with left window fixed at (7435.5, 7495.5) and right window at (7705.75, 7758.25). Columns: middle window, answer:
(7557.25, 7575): -0.14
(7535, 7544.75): -0.13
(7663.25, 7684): 0.18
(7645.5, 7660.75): -0.04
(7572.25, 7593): -0.13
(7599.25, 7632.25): -0.08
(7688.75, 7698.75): 0.13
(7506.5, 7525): -0.07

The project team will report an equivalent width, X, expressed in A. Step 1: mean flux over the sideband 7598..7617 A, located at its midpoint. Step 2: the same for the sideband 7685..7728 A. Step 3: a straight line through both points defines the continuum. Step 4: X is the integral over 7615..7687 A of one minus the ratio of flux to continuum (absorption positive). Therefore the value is 1.4 A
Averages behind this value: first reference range 11.6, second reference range 9.52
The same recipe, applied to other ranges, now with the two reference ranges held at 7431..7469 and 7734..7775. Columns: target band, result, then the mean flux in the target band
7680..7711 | 3.10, 9.31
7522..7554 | -4.00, 12.9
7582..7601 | -1.10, 11.7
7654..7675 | 2.45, 9.33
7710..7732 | 0.33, 10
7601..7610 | -0.59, 11.7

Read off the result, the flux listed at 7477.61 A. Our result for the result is 12.4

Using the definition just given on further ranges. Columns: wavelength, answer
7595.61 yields 11.7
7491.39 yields 12.3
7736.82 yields 10.6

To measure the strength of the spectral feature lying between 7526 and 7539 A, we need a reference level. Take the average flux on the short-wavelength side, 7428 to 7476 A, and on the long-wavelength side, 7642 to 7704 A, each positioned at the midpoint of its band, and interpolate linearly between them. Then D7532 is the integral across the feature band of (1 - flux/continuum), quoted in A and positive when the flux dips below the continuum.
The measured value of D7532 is -1.84 A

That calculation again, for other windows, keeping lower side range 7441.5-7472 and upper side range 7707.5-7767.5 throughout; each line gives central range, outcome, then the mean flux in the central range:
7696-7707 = 1.8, 8.56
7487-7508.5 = -1.2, 12.4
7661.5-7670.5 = 1.8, 8.45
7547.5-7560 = -1.7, 12.9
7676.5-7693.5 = 1.2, 9.62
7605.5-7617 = -1.0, 11.9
